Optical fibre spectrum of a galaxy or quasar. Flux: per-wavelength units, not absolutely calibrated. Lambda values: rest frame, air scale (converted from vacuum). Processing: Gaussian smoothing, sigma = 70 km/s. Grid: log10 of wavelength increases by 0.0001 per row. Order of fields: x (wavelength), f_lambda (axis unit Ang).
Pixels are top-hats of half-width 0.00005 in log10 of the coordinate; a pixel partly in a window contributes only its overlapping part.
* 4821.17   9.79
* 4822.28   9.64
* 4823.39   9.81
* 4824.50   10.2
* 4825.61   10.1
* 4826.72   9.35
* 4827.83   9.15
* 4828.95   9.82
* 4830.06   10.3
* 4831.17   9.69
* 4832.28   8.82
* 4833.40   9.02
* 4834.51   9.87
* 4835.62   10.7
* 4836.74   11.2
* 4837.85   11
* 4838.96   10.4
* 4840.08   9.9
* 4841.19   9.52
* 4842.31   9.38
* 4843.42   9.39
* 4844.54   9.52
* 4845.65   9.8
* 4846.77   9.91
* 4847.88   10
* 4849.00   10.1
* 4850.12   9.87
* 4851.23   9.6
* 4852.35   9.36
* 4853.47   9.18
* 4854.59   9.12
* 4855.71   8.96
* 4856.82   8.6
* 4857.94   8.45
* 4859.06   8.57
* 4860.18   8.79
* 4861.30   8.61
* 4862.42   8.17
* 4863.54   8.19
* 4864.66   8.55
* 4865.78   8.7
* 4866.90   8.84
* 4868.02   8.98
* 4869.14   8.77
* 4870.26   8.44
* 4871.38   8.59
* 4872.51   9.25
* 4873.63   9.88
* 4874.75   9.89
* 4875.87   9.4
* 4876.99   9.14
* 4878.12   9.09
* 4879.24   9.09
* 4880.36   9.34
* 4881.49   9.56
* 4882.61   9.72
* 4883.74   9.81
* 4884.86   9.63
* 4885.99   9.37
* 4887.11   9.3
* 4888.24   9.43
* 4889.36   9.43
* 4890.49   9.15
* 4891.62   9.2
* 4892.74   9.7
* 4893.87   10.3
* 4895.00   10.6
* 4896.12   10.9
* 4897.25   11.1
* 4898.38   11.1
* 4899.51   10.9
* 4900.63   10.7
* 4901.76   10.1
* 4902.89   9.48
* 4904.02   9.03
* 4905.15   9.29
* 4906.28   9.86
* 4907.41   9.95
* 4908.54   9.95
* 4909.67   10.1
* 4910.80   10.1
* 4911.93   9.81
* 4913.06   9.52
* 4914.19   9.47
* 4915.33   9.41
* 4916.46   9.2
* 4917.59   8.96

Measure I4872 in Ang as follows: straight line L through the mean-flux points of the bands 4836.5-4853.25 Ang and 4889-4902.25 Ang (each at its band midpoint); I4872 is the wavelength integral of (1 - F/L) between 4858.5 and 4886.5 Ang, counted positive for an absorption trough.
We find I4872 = 2.9 Ang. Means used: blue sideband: 9.89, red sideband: 10.3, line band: 9.05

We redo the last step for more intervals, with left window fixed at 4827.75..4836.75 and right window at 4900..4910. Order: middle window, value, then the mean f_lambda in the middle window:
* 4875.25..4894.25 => 0.7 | 9.44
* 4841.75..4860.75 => 0.9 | 9.33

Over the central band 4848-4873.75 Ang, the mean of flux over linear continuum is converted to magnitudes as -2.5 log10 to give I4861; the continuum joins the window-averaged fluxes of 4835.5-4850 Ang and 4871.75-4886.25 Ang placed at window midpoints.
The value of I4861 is 0.095 mag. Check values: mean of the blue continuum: 10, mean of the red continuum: 9.46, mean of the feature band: 8.94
